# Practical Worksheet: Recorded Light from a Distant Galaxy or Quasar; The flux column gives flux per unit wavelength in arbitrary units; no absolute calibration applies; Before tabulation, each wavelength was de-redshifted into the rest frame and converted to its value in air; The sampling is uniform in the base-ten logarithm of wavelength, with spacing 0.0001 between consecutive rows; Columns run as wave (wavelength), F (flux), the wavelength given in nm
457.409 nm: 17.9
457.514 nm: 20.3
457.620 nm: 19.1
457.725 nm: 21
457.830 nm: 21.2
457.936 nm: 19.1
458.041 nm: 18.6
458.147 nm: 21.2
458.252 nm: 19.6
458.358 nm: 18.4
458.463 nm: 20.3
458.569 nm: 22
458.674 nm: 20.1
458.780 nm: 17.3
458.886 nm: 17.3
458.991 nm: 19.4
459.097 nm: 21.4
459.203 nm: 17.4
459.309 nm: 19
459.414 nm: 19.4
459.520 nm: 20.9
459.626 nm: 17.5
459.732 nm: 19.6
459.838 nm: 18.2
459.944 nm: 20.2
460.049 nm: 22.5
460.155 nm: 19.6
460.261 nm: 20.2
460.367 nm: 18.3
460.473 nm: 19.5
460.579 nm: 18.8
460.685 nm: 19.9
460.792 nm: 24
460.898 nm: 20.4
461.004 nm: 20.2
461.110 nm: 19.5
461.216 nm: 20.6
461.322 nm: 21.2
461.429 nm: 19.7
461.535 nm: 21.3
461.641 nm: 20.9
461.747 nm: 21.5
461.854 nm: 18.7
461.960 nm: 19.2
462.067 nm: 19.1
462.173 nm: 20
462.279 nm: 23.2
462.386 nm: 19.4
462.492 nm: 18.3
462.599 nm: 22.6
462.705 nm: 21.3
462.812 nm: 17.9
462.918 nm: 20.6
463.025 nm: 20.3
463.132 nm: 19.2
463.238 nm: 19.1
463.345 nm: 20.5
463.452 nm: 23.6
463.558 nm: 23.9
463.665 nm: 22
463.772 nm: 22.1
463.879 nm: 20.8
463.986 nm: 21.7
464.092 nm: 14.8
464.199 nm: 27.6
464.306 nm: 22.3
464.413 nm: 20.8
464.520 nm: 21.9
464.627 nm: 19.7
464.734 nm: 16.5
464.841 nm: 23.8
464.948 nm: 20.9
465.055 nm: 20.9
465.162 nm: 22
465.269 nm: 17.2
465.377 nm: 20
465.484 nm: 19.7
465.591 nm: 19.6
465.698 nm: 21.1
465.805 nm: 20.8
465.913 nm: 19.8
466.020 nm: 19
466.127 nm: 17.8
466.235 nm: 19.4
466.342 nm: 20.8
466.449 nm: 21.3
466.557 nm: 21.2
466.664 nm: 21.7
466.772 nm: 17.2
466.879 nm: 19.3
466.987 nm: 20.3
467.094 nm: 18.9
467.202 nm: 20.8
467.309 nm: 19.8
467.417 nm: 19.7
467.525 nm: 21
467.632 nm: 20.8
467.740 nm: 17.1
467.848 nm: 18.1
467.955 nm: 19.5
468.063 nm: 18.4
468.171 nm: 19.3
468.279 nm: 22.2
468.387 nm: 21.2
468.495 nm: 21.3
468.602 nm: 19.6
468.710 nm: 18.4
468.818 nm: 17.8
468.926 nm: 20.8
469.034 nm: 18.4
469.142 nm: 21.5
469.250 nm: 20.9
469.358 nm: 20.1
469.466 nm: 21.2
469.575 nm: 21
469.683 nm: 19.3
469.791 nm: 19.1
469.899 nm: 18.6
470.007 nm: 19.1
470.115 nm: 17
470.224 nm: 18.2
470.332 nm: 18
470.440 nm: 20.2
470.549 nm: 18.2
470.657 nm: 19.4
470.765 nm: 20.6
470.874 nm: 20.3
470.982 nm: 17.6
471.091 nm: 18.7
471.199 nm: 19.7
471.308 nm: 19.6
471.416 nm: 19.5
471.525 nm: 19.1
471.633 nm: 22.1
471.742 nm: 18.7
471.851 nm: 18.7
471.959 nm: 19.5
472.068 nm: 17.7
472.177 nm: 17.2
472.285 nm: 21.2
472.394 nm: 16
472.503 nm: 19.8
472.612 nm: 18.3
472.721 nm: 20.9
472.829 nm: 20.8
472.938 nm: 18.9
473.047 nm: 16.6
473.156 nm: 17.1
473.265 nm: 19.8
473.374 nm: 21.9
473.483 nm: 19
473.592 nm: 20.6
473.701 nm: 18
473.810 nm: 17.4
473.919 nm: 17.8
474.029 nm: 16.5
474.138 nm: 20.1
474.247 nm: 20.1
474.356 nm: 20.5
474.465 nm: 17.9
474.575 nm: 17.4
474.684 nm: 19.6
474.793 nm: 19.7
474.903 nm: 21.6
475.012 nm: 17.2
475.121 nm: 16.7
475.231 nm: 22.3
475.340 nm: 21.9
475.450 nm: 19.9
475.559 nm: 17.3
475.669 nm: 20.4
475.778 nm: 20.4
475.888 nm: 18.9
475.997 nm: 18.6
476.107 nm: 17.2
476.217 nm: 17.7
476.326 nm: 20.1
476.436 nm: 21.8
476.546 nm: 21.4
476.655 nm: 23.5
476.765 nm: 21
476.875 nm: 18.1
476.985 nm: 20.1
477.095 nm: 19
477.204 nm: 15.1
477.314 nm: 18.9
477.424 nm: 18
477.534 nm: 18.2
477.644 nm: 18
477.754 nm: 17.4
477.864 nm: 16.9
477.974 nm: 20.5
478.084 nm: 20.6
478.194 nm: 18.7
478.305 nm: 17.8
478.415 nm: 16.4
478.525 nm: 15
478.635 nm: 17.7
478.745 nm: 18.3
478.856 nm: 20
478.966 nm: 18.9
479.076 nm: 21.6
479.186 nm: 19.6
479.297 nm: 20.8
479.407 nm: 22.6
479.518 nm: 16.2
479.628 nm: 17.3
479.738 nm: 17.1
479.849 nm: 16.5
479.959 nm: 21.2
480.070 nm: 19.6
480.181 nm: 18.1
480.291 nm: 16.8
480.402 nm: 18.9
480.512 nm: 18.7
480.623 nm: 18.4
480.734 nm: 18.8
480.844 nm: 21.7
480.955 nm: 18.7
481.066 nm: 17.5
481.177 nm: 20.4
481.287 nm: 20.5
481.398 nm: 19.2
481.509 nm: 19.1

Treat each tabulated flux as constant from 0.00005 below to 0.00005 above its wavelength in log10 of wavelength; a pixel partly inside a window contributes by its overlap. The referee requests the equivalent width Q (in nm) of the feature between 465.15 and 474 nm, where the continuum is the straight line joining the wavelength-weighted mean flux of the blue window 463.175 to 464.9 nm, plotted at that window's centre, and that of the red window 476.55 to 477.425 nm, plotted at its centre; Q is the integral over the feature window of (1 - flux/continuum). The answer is 0.46 nm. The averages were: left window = 21.3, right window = 19.4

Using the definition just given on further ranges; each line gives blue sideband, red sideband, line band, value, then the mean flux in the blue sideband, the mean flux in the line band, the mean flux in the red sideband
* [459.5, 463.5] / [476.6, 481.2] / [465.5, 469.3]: -0.028 nm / 20.2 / 19.9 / 18.8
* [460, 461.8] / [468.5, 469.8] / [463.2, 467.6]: -0.076 nm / 20.5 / 20.5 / 19.9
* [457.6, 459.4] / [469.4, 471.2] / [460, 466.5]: -0.358 nm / 19.6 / 20.5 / 19.2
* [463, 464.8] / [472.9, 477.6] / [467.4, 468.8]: 0.044 nm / 21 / 19.7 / 19.2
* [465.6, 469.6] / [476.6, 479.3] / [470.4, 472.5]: 0.035 nm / 19.9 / 19.2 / 18.8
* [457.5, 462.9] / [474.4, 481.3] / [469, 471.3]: 0.001 nm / 19.9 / 19.4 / 19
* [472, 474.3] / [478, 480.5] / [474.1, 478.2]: -0.118 nm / 18.8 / 19.3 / 18.6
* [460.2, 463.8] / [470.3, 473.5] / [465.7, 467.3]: -0.002 nm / 20.5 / 19.9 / 19.2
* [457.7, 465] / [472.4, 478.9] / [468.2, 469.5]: -0.043 nm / 20.3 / 20.3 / 19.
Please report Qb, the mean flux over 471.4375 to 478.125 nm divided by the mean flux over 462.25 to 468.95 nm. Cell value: 0.94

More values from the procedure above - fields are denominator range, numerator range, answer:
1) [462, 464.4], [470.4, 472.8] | 0.92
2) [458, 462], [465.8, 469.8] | 1.00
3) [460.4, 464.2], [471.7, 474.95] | 0.92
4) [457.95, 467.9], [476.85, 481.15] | 0.92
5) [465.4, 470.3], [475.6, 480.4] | 0.96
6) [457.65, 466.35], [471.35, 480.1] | 0.94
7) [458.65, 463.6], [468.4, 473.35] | 0.96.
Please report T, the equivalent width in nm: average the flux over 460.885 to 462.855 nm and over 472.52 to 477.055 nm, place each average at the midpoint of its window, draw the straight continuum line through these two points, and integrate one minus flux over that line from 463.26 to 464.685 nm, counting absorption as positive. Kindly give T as -0.104 nm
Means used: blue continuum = 20.3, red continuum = 19.4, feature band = 21.6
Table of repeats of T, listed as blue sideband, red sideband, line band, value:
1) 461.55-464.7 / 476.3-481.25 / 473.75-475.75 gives 0.027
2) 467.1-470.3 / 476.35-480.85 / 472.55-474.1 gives 0.035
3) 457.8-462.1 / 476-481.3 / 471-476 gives -0.004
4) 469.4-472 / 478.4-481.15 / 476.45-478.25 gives -0.027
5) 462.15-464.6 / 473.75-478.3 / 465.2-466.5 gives 0.058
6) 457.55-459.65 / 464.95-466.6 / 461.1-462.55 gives -0.032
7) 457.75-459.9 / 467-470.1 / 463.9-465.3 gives -0.087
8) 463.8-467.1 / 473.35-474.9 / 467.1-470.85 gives 0.039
